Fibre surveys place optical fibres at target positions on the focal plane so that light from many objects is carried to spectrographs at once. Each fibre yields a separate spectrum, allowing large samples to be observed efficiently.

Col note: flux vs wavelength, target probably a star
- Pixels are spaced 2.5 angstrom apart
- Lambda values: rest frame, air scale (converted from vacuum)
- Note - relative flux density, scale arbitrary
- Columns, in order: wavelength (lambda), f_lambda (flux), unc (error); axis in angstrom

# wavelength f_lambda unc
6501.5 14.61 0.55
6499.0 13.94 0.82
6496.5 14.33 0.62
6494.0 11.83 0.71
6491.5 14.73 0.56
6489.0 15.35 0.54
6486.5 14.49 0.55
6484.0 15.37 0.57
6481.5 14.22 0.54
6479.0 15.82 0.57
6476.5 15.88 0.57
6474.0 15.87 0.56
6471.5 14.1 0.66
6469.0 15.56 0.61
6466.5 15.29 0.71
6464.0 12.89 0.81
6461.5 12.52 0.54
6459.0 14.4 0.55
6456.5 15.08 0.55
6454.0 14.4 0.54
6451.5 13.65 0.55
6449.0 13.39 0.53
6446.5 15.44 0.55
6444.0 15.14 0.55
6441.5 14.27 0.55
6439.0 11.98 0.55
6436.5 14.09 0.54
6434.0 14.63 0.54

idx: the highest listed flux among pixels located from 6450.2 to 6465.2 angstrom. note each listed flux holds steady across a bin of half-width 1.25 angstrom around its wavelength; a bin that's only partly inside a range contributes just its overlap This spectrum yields 15.08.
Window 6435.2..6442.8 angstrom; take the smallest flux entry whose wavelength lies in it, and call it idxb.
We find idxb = 11.98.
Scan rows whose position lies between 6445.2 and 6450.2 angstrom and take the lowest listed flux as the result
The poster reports 13.39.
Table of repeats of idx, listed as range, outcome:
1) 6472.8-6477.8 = 15.88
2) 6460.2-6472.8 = 15.56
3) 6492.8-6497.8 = 14.33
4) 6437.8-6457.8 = 15.44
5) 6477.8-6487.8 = 15.82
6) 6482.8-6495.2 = 15.37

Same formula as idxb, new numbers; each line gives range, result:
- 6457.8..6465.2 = 12.52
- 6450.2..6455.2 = 13.65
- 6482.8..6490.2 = 14.49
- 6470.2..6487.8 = 14.1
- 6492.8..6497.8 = 11.83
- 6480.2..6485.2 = 14.22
